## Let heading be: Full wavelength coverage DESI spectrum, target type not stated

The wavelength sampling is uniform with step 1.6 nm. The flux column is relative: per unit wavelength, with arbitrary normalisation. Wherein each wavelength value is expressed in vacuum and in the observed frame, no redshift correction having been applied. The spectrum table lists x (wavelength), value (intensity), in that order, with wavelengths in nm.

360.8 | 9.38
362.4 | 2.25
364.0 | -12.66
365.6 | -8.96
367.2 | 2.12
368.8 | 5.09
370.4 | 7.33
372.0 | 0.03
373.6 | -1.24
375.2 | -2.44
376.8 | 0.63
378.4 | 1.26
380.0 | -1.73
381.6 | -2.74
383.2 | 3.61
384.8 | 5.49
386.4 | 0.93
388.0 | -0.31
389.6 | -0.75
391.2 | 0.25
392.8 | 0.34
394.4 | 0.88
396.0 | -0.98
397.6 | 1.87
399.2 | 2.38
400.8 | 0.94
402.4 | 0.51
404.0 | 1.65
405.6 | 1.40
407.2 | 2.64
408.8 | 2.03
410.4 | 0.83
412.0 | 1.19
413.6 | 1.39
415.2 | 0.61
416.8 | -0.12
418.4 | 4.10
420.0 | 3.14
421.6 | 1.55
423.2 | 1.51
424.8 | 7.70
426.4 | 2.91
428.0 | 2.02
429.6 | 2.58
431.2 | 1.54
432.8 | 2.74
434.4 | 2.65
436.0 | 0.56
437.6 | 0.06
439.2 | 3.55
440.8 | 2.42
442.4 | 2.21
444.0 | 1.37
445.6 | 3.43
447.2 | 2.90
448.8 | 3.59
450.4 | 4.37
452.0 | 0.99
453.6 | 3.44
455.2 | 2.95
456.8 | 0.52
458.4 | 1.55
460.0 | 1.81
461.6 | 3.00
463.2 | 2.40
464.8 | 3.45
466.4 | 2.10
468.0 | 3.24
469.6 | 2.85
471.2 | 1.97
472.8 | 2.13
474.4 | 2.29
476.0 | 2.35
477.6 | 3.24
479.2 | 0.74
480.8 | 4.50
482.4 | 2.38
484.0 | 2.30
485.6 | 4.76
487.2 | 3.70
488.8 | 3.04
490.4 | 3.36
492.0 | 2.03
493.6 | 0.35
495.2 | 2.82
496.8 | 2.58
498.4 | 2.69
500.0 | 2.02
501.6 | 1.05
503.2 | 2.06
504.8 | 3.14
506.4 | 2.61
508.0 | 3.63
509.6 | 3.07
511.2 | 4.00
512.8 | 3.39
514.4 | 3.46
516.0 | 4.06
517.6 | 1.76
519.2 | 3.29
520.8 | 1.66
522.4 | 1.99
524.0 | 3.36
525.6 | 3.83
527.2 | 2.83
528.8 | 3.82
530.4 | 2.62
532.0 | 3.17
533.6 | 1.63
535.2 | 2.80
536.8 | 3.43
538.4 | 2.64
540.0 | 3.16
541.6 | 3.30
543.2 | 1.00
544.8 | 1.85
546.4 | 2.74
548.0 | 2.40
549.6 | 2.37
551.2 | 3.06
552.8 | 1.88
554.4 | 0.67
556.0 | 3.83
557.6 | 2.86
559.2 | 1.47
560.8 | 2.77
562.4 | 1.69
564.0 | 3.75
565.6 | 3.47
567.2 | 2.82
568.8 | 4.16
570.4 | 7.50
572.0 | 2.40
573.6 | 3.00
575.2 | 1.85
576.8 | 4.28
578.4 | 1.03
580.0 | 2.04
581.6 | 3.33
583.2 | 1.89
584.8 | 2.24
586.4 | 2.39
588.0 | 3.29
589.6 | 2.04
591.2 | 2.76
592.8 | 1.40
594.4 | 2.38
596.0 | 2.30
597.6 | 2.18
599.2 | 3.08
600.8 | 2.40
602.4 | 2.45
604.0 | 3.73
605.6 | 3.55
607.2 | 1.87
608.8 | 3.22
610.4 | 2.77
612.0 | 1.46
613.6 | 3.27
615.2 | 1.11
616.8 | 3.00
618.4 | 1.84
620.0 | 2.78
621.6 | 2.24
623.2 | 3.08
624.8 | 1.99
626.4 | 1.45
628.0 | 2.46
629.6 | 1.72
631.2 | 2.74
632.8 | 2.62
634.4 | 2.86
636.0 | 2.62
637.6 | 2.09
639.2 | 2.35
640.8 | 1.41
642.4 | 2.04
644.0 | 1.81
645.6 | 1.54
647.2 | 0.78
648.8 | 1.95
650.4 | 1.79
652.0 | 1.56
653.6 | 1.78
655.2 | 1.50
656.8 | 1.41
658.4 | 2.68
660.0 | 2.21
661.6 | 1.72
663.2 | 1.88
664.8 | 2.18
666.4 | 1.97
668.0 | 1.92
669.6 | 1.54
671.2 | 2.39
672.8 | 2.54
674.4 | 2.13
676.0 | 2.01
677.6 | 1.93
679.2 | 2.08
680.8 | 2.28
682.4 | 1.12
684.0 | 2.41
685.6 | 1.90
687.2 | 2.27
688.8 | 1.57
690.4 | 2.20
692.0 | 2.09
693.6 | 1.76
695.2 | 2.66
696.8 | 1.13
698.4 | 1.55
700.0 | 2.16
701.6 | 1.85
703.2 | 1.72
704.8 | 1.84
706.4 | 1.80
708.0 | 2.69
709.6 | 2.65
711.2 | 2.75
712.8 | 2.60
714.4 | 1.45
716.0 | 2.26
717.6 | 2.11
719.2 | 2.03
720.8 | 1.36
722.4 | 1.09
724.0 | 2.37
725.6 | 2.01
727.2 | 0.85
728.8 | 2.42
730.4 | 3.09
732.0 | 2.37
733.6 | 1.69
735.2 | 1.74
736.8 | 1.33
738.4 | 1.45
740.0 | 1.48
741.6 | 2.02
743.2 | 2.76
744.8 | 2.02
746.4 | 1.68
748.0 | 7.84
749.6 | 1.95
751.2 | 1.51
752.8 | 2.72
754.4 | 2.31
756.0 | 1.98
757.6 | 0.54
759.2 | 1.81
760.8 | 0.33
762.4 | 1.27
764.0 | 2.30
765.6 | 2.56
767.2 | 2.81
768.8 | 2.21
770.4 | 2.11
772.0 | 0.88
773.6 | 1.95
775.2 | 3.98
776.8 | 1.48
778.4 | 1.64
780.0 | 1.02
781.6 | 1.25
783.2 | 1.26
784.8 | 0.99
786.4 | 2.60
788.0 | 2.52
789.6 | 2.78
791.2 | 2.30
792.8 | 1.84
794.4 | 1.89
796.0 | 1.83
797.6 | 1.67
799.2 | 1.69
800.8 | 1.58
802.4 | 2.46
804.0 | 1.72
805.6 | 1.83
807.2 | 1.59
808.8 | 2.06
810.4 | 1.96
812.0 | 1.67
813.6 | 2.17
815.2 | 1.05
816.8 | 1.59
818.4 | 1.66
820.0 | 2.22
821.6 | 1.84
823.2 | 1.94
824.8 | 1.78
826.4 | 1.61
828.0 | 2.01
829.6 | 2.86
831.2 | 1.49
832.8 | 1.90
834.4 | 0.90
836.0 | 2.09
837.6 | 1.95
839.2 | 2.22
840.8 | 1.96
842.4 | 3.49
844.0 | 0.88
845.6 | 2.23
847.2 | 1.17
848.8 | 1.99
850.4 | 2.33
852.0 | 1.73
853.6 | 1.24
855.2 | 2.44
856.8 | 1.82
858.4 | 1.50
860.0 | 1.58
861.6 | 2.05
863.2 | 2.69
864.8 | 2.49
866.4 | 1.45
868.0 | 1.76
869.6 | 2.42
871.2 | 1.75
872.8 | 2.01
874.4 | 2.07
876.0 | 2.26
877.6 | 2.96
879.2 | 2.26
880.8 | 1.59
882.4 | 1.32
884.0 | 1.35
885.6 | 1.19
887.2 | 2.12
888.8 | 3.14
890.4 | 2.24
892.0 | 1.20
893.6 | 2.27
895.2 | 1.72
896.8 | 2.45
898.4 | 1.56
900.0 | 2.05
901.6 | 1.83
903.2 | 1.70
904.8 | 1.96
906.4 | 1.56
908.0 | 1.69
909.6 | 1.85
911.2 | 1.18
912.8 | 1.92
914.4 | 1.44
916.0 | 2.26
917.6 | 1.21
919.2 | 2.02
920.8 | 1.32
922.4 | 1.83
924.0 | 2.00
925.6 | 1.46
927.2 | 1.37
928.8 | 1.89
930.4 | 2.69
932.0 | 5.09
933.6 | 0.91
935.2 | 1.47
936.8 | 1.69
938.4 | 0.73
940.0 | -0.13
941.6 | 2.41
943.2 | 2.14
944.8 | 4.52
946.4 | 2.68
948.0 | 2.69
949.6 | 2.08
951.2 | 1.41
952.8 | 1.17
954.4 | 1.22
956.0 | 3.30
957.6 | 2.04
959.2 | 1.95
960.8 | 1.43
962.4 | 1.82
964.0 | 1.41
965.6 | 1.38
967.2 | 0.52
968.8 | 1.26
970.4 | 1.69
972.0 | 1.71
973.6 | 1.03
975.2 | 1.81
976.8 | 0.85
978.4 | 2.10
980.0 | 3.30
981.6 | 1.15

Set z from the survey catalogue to 0.139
